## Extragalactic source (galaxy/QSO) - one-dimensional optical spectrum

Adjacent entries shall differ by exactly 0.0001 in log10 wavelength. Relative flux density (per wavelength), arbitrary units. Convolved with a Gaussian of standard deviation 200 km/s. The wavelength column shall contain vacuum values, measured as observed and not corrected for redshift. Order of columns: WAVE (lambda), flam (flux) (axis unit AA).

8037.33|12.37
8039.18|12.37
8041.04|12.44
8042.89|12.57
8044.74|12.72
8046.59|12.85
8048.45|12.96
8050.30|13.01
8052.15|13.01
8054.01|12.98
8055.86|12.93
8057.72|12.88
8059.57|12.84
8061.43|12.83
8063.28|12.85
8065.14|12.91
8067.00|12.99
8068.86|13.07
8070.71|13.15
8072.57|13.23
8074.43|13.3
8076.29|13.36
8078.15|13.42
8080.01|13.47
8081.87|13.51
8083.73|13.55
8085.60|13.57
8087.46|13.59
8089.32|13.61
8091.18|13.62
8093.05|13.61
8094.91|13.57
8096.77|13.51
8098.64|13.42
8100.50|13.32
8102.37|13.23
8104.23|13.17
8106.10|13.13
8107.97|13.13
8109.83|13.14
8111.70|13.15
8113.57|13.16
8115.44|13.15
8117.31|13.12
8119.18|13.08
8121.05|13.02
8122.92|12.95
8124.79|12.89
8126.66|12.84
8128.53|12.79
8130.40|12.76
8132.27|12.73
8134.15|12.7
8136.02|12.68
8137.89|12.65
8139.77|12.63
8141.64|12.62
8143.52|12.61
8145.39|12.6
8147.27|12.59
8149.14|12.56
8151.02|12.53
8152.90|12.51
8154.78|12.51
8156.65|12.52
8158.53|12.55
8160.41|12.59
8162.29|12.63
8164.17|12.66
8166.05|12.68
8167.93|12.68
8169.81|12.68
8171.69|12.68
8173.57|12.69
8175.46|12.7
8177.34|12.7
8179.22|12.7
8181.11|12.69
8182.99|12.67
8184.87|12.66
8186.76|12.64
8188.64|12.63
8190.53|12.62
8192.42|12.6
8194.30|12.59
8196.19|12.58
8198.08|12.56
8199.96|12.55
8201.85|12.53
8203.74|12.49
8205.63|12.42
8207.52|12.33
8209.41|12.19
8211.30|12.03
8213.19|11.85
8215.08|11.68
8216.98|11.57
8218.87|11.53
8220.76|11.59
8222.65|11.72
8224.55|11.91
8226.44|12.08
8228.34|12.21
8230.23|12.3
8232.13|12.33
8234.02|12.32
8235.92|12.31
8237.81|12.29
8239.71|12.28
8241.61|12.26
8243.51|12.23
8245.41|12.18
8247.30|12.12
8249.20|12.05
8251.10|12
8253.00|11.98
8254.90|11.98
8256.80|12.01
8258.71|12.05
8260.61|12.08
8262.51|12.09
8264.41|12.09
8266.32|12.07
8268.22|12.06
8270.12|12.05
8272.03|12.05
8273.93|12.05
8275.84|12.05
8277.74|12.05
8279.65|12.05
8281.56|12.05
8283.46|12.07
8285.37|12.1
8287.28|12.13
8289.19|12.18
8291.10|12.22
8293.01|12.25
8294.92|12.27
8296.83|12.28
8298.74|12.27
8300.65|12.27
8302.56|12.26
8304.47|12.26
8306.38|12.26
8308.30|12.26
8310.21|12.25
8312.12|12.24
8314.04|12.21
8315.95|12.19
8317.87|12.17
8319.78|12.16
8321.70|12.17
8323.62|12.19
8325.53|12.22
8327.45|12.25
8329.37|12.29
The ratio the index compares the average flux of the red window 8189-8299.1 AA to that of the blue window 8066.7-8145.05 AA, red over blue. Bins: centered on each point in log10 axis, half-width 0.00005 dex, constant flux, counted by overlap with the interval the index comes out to 0.92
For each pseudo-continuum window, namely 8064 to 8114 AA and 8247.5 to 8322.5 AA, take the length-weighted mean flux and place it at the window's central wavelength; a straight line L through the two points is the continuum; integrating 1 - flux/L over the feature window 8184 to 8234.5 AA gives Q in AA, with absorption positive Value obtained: 1.4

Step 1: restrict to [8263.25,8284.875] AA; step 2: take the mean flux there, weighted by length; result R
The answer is 12.1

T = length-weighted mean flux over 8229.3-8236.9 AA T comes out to 12.3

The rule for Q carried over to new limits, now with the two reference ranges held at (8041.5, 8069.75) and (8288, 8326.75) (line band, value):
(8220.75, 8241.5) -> 0.5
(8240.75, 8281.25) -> 0.9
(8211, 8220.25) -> 0.6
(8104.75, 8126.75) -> -0.6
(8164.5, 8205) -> -0.3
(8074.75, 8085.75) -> -0.6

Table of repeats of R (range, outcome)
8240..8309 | 12.1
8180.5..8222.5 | 12.3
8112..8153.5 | 12.8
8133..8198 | 12.6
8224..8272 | 12.1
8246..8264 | 12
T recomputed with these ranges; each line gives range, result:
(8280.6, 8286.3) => 12.1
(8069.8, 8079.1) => 13.3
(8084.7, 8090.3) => 13.6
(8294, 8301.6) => 12.3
